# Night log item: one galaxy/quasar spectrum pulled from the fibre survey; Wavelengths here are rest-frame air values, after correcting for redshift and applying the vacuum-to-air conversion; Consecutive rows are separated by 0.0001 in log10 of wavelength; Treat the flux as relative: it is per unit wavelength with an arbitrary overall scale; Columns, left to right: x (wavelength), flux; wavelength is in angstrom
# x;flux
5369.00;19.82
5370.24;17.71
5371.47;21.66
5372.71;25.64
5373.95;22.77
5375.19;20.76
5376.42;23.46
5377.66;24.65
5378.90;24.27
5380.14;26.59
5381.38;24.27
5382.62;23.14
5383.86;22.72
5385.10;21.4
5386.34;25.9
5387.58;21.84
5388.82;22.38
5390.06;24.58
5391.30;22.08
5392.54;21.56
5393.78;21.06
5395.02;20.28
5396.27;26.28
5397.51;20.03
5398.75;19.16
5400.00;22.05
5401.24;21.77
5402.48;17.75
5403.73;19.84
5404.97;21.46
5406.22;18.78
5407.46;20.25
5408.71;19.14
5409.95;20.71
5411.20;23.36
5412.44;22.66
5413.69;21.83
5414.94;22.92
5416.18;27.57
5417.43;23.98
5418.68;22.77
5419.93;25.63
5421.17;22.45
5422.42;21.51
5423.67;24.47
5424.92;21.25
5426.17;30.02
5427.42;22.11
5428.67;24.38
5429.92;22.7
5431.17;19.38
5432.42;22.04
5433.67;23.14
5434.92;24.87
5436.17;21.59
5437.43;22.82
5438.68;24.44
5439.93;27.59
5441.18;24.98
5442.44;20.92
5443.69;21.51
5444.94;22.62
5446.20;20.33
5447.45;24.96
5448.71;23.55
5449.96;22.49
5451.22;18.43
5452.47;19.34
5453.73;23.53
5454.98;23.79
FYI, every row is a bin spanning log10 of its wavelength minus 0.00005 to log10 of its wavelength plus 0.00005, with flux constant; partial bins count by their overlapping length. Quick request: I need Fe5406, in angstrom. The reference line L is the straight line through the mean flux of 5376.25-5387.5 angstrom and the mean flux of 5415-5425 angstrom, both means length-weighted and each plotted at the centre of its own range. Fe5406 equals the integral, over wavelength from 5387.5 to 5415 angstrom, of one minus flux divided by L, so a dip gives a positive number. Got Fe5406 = 2.92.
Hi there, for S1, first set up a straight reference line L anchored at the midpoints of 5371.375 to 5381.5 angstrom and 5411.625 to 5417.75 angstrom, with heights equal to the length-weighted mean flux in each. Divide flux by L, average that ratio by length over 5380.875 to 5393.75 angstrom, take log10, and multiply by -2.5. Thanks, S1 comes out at 0.04 mag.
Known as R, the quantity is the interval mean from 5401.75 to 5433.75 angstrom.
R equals 22.4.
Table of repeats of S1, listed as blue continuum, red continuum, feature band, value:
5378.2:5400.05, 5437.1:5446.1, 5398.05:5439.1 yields 0.04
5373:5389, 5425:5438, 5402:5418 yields 0.08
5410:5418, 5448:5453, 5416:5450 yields -0.06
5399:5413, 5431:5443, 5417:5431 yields -0.07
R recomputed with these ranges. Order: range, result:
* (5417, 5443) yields 23.5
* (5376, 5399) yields 23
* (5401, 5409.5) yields 19.8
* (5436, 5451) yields 23.1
